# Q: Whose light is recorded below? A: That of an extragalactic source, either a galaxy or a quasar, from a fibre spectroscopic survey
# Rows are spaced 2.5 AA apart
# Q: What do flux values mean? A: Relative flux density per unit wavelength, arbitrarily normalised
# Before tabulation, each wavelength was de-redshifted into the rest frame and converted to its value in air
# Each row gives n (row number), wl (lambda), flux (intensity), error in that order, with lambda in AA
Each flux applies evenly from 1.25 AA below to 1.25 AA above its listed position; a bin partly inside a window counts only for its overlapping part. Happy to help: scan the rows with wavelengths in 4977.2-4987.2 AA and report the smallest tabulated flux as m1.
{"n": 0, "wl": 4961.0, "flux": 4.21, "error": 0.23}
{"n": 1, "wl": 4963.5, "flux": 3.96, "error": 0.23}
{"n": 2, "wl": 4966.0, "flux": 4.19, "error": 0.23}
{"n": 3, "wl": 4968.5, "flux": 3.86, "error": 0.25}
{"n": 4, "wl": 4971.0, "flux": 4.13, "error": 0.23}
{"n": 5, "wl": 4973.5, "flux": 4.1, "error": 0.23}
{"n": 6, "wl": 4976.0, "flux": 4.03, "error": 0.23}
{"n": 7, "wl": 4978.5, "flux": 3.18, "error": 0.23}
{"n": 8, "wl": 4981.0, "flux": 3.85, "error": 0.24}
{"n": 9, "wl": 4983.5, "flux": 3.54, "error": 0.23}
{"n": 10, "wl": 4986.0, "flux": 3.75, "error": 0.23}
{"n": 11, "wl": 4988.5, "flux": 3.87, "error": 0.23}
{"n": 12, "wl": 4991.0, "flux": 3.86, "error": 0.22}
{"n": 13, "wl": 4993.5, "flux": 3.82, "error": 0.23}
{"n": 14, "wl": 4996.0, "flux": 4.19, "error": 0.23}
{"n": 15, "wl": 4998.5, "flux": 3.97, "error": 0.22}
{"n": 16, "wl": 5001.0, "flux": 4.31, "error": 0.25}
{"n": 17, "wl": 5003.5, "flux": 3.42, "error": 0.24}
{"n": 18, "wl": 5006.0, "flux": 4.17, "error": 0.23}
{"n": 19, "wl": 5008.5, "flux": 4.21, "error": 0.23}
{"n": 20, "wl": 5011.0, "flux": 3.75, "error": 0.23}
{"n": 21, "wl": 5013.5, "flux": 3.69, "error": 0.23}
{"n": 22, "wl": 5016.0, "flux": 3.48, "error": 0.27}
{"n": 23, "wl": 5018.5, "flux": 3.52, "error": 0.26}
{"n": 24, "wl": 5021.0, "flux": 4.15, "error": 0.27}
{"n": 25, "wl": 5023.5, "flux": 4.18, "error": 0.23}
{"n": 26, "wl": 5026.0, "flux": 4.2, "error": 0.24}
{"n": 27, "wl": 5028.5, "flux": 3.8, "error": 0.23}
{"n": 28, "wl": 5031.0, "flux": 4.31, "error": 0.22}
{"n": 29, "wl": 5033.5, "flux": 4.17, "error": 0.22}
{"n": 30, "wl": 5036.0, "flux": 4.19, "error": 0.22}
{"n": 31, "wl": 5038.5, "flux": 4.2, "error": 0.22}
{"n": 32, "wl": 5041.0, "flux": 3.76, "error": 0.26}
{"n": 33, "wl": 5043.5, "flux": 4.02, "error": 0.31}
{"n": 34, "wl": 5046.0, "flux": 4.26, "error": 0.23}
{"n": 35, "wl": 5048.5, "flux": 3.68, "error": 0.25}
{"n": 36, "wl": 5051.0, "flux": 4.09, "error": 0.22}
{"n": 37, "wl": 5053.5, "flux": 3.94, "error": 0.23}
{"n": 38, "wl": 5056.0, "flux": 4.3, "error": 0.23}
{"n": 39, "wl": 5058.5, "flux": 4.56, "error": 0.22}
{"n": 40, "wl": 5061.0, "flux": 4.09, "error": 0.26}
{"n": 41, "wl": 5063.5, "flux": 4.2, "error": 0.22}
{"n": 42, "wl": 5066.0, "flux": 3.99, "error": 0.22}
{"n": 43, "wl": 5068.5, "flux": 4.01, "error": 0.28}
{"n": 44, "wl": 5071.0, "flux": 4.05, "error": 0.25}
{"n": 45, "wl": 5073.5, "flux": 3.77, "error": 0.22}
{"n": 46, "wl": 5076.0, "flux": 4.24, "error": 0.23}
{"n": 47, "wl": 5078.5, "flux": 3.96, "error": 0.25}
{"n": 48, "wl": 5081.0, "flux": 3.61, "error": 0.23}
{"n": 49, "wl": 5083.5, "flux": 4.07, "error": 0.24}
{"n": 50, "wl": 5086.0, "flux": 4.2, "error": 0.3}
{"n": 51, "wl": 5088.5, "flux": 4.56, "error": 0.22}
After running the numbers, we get 3.18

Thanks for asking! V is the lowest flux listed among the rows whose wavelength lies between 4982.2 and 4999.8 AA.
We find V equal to 3.54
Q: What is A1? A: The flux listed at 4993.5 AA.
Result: 3.82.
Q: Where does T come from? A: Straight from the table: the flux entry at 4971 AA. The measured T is 4.13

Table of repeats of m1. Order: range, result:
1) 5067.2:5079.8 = 3.77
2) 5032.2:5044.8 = 3.76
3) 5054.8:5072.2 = 3.99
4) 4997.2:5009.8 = 3.42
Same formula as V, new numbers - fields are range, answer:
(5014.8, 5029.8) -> 3.48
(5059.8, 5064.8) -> 4.09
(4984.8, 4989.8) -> 3.75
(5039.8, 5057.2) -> 3.68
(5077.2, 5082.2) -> 3.61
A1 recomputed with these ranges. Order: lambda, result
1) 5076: 4.24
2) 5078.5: 3.96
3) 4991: 3.86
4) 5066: 3.99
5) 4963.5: 3.96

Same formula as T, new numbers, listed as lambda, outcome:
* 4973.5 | 4.1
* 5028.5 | 3.8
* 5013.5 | 3.69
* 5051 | 4.09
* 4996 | 4.19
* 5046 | 4.26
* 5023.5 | 4.18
